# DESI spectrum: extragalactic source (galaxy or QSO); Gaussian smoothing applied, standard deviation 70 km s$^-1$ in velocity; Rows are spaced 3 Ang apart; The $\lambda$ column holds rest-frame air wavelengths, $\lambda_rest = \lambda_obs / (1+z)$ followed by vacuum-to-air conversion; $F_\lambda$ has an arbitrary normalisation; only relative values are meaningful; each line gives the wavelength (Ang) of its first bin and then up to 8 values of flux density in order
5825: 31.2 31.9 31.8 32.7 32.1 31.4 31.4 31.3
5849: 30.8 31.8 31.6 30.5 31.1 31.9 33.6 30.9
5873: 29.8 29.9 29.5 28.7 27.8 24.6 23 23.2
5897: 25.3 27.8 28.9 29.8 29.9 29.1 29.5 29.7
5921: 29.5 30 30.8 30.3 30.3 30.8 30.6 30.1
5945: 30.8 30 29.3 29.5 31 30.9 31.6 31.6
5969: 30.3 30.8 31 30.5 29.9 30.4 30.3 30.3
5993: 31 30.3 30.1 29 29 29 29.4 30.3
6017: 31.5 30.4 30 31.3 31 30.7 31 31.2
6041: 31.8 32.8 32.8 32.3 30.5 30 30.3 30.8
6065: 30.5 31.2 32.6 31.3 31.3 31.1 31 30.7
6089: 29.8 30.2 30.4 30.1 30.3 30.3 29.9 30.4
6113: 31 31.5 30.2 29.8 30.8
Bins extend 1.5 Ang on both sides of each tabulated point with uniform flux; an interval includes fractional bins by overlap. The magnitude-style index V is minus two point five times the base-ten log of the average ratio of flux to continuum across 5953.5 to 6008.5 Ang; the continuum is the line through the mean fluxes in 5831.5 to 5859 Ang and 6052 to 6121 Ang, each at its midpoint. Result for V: 0.02 mag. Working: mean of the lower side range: 31.5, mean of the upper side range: 30.7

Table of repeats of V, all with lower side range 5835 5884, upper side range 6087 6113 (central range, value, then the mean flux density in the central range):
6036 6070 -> -0.03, 31.3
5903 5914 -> 0.05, 29.5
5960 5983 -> -0.01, 30.8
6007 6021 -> 0.01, 30.2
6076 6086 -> -0.03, 31.1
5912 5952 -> 0.02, 30.1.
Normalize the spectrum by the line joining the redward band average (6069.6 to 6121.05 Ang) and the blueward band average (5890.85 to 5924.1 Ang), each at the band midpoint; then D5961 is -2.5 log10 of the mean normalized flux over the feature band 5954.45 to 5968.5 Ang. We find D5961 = -0.08 mag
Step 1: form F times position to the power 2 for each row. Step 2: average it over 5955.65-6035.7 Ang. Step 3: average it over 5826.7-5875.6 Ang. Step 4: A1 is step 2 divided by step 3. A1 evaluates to 1.02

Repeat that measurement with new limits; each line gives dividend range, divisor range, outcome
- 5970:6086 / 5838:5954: 1.09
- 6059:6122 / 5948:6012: 1.05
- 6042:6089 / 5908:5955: 1.09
